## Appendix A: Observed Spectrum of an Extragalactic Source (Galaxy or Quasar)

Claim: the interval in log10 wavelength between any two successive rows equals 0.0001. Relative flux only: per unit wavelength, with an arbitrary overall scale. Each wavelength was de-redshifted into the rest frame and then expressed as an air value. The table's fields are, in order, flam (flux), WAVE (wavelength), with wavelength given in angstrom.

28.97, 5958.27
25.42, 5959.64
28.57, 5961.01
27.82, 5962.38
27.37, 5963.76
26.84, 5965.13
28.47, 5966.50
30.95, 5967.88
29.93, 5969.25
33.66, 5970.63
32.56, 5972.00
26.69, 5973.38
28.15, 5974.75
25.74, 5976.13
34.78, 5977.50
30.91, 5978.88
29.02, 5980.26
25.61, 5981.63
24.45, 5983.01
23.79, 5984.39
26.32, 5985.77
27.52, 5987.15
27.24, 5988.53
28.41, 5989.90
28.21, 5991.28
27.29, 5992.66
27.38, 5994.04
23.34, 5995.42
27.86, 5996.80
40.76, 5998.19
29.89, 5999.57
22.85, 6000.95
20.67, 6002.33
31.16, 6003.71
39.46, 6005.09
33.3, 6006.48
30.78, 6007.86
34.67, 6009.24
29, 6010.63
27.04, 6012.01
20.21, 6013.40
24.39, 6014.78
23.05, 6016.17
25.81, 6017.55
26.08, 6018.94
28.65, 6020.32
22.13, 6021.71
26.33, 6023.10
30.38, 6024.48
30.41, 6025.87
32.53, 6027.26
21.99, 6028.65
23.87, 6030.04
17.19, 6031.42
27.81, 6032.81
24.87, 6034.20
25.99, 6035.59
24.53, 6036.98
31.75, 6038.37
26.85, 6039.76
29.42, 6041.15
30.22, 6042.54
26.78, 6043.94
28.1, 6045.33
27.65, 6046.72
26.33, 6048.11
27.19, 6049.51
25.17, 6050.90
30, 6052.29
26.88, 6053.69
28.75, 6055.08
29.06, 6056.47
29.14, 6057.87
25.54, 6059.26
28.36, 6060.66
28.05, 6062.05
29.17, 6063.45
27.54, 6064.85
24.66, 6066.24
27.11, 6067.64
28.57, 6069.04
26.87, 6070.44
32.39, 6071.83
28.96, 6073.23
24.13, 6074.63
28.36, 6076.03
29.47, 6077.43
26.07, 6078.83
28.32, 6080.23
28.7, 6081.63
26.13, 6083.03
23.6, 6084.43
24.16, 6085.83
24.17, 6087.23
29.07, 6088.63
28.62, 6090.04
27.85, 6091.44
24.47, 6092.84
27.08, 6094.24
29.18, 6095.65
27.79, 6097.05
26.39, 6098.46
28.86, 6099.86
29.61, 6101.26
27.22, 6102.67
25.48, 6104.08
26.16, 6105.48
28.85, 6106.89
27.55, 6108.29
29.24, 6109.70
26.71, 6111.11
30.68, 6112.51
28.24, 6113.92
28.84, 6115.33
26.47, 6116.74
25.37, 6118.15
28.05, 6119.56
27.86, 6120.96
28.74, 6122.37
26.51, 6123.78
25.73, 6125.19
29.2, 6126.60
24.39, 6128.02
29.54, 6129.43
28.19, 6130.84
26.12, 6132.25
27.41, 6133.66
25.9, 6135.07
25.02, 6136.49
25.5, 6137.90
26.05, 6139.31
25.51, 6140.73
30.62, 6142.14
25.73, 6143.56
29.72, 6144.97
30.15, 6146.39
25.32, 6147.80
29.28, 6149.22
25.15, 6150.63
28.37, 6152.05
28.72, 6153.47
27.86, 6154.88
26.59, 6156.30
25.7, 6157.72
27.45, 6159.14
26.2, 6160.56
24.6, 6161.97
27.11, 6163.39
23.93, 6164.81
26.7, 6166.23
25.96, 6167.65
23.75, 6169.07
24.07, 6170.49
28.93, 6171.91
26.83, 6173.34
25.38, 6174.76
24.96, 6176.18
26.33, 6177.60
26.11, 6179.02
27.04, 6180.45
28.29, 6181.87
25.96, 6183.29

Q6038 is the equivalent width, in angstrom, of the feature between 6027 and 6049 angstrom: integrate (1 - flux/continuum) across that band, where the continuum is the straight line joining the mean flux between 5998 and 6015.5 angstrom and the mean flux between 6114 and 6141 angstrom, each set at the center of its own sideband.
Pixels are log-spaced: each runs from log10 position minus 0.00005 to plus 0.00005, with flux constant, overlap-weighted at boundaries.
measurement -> 1.62 angstrom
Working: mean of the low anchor 29.2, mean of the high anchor 26.9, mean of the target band 26.5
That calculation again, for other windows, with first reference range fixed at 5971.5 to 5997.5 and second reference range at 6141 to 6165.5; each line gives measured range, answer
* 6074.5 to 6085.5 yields 0.19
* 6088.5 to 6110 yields -0.26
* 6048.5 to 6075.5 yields -0.34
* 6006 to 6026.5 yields 0.08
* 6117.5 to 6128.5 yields 0.09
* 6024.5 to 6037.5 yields 0.83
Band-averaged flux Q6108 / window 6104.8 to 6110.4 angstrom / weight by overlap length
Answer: 28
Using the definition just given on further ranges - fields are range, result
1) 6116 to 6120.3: 26.7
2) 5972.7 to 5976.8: 26.9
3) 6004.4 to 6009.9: 34.6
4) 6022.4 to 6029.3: 28.4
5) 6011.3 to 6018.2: 24.1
